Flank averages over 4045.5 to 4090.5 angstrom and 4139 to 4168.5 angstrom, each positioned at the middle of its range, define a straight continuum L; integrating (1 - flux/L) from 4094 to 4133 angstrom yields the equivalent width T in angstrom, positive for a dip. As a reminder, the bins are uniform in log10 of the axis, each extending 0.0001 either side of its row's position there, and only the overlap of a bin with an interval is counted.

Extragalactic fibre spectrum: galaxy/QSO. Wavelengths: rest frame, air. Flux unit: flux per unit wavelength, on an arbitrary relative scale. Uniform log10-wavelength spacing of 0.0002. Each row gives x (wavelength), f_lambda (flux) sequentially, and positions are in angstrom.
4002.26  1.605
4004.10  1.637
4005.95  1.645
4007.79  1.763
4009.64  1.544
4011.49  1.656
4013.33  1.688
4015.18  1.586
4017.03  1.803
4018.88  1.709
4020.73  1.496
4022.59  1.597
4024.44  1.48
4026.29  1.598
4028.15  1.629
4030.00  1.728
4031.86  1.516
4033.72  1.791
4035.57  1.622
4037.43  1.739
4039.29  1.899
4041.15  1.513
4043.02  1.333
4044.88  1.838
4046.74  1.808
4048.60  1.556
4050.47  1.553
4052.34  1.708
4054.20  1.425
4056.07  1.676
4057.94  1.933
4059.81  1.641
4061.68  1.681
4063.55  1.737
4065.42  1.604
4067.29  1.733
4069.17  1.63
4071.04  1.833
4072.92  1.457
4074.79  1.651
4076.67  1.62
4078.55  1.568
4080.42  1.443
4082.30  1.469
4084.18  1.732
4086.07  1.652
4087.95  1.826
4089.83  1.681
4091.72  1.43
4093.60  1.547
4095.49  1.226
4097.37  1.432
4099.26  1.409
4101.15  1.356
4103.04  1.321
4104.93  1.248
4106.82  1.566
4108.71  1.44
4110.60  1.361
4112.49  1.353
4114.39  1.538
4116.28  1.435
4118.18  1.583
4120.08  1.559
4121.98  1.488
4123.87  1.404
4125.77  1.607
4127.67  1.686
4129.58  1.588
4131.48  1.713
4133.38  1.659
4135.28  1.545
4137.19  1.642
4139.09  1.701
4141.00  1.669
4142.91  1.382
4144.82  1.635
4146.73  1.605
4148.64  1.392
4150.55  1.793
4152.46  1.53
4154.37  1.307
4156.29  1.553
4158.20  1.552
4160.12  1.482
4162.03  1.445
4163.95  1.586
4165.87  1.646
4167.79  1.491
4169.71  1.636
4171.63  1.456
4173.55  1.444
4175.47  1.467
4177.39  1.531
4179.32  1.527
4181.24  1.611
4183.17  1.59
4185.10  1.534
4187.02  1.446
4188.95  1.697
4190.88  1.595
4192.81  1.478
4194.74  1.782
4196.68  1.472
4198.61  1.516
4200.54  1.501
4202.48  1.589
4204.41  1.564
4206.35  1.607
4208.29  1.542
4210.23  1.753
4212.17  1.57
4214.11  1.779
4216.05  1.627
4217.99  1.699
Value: 3.0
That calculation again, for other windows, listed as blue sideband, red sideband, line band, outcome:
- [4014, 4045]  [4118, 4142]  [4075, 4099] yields 1.0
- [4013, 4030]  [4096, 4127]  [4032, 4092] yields -4.2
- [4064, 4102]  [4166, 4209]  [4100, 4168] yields 1.5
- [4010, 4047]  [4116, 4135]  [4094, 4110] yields 2.1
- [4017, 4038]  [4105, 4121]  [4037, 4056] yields -0.5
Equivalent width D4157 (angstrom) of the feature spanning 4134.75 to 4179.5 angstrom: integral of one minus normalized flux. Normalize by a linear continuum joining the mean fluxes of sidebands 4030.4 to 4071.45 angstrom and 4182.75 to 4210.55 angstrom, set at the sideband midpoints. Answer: 1.6 angstrom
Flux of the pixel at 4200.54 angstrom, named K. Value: 1.501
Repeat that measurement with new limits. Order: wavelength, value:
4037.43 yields 1.739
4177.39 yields 1.531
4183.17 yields 1.59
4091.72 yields 1.43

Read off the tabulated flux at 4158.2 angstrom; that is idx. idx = 1.552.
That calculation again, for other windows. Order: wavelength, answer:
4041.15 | 1.513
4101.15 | 1.356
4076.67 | 1.62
